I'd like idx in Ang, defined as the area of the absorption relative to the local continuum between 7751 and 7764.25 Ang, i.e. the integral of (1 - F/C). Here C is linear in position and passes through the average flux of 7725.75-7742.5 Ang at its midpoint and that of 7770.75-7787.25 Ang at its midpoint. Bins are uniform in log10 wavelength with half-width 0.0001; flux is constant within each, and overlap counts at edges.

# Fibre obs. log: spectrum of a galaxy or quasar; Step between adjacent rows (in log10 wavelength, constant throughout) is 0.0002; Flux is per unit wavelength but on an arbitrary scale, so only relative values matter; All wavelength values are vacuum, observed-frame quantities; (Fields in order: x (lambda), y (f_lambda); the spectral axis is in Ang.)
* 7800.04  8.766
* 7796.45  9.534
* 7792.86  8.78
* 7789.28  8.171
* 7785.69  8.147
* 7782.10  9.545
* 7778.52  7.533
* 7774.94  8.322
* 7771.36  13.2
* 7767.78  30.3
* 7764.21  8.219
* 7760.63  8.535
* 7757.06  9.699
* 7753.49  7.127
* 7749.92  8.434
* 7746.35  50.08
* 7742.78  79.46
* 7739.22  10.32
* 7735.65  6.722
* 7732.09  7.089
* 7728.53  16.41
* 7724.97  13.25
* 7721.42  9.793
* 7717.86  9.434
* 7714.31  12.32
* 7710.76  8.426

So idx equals 4.4 Ang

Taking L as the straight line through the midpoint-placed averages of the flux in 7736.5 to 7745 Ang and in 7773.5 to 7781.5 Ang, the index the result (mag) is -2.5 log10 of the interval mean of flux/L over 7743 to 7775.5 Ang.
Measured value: 0.25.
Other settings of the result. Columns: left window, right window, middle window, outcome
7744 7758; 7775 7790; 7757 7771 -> 0.05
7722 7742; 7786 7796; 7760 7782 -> -0.20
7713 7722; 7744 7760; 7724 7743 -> -0.14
